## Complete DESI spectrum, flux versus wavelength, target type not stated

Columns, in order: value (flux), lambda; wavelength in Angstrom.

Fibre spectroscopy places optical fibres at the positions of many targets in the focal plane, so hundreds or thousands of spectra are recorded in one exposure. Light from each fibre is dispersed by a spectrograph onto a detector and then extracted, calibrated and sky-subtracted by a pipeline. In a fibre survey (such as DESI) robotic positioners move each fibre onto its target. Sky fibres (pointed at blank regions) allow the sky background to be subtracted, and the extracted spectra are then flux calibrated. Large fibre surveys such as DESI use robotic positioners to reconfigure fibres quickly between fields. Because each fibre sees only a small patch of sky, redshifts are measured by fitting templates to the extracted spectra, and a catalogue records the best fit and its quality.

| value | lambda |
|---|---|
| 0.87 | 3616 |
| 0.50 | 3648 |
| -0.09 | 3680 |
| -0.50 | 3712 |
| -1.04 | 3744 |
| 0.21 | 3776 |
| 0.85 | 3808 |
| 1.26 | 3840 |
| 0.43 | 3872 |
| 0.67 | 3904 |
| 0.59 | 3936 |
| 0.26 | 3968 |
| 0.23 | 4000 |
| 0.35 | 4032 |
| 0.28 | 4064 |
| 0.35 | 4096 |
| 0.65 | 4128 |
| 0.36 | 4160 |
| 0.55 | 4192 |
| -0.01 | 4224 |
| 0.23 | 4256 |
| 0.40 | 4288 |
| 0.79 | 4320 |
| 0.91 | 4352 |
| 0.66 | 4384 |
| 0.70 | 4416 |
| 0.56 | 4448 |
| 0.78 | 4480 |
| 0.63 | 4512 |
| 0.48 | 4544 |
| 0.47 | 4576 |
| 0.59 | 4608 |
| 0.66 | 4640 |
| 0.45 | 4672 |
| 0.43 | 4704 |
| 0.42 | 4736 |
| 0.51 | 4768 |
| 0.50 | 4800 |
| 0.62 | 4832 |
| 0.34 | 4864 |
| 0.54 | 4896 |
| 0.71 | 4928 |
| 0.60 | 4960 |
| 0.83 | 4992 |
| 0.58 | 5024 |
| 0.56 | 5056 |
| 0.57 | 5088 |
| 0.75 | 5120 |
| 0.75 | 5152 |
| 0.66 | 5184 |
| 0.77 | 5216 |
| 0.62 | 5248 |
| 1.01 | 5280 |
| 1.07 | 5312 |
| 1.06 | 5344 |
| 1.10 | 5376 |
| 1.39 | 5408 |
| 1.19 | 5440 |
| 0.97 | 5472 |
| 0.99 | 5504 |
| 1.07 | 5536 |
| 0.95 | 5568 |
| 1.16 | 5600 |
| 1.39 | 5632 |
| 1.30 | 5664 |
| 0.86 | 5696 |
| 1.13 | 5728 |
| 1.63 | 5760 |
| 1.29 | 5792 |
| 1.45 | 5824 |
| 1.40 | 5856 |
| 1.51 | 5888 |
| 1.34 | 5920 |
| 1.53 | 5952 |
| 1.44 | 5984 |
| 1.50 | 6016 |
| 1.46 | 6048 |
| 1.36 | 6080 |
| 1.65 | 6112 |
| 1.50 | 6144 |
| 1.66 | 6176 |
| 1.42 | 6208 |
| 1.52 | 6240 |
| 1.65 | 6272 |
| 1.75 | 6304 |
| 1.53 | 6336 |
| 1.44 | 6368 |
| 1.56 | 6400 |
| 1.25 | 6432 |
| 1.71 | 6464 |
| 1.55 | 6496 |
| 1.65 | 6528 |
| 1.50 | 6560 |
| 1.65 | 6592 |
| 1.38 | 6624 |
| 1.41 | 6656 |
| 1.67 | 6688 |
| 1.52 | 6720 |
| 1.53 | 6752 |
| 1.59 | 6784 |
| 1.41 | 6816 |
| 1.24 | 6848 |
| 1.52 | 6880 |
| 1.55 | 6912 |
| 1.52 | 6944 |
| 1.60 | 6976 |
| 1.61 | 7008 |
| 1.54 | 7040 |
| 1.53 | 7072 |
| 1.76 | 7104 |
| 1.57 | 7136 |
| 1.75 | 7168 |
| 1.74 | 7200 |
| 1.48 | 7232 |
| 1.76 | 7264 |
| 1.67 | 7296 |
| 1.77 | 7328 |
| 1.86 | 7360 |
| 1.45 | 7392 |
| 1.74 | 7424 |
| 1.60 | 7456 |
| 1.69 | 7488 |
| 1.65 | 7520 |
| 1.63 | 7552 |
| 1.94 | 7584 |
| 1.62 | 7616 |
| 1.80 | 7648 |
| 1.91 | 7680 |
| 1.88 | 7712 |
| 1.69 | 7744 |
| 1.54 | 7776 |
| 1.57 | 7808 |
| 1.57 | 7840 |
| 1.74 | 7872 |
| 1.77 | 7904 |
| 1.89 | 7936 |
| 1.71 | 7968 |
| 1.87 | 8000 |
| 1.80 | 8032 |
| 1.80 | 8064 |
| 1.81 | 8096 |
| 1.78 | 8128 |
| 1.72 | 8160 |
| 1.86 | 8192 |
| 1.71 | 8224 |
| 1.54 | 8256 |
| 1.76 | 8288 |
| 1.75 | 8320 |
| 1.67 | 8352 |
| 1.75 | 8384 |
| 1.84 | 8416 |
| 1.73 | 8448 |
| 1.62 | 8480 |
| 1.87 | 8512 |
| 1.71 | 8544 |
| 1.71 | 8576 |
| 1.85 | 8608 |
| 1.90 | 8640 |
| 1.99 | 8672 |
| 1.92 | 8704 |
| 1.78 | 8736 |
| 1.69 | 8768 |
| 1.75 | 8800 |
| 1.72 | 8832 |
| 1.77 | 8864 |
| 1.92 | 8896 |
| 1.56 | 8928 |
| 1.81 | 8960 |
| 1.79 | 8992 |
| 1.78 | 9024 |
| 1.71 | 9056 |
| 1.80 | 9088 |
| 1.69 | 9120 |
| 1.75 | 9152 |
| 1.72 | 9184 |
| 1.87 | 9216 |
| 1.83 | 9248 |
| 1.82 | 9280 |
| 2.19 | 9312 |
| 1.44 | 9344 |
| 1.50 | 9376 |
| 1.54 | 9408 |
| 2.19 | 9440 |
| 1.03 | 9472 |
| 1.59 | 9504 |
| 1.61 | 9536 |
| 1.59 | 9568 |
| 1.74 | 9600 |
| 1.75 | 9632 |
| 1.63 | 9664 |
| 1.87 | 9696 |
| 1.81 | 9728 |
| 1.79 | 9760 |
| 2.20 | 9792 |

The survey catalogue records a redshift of 0.32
